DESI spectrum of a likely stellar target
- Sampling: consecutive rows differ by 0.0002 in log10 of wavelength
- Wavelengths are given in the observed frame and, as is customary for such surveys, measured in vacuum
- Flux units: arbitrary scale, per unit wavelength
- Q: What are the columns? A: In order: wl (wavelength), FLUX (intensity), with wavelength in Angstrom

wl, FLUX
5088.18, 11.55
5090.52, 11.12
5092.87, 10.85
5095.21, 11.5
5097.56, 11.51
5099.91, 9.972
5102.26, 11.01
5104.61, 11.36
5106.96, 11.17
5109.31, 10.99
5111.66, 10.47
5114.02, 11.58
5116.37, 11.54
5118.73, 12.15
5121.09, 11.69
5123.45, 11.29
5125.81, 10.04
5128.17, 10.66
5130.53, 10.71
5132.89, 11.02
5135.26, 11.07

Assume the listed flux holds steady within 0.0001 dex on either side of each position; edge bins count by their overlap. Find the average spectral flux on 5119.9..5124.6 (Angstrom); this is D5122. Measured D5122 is 11.5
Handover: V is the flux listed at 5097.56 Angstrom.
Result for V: 11.51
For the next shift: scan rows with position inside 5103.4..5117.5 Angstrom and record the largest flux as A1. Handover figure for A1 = 11.58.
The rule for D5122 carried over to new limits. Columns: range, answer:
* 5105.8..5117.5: 11.2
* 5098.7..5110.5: 10.9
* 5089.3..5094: 11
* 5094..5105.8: 11.1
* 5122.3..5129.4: 10.7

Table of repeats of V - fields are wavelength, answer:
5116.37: 11.54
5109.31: 10.99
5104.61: 11.36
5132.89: 11.02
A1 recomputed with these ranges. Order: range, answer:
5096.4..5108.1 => 11.51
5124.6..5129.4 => 10.66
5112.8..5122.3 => 12.15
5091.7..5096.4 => 11.5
